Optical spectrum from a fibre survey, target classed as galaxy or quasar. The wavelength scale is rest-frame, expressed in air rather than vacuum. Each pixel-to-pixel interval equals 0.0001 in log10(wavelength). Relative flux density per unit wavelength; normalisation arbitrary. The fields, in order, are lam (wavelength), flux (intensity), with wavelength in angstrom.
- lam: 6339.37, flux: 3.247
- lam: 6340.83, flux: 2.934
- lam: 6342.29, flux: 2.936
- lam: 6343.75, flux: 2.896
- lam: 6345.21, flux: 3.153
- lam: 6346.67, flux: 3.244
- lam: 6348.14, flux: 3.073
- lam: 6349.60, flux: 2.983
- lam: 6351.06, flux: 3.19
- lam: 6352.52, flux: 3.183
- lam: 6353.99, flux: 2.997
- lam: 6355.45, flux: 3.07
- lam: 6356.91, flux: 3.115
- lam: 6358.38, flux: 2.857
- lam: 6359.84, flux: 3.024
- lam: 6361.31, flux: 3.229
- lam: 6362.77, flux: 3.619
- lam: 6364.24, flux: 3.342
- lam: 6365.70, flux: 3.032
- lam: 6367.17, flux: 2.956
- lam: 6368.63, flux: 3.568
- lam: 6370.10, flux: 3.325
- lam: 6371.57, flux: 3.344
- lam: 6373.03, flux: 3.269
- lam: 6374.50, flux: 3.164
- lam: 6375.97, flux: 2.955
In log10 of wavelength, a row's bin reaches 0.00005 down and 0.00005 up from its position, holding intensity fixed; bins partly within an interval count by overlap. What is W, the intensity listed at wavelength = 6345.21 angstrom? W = 3.153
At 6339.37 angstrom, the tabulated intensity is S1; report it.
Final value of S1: 3.247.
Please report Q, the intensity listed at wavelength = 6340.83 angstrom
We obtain 2.934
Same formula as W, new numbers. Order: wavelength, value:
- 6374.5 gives 3.164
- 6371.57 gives 3.344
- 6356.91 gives 3.115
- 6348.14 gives 3.073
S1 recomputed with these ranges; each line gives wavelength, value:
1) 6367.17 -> 2.956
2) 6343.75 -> 2.896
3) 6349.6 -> 2.983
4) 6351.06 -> 3.19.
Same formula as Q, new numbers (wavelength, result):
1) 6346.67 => 3.244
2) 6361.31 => 3.229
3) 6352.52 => 3.183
